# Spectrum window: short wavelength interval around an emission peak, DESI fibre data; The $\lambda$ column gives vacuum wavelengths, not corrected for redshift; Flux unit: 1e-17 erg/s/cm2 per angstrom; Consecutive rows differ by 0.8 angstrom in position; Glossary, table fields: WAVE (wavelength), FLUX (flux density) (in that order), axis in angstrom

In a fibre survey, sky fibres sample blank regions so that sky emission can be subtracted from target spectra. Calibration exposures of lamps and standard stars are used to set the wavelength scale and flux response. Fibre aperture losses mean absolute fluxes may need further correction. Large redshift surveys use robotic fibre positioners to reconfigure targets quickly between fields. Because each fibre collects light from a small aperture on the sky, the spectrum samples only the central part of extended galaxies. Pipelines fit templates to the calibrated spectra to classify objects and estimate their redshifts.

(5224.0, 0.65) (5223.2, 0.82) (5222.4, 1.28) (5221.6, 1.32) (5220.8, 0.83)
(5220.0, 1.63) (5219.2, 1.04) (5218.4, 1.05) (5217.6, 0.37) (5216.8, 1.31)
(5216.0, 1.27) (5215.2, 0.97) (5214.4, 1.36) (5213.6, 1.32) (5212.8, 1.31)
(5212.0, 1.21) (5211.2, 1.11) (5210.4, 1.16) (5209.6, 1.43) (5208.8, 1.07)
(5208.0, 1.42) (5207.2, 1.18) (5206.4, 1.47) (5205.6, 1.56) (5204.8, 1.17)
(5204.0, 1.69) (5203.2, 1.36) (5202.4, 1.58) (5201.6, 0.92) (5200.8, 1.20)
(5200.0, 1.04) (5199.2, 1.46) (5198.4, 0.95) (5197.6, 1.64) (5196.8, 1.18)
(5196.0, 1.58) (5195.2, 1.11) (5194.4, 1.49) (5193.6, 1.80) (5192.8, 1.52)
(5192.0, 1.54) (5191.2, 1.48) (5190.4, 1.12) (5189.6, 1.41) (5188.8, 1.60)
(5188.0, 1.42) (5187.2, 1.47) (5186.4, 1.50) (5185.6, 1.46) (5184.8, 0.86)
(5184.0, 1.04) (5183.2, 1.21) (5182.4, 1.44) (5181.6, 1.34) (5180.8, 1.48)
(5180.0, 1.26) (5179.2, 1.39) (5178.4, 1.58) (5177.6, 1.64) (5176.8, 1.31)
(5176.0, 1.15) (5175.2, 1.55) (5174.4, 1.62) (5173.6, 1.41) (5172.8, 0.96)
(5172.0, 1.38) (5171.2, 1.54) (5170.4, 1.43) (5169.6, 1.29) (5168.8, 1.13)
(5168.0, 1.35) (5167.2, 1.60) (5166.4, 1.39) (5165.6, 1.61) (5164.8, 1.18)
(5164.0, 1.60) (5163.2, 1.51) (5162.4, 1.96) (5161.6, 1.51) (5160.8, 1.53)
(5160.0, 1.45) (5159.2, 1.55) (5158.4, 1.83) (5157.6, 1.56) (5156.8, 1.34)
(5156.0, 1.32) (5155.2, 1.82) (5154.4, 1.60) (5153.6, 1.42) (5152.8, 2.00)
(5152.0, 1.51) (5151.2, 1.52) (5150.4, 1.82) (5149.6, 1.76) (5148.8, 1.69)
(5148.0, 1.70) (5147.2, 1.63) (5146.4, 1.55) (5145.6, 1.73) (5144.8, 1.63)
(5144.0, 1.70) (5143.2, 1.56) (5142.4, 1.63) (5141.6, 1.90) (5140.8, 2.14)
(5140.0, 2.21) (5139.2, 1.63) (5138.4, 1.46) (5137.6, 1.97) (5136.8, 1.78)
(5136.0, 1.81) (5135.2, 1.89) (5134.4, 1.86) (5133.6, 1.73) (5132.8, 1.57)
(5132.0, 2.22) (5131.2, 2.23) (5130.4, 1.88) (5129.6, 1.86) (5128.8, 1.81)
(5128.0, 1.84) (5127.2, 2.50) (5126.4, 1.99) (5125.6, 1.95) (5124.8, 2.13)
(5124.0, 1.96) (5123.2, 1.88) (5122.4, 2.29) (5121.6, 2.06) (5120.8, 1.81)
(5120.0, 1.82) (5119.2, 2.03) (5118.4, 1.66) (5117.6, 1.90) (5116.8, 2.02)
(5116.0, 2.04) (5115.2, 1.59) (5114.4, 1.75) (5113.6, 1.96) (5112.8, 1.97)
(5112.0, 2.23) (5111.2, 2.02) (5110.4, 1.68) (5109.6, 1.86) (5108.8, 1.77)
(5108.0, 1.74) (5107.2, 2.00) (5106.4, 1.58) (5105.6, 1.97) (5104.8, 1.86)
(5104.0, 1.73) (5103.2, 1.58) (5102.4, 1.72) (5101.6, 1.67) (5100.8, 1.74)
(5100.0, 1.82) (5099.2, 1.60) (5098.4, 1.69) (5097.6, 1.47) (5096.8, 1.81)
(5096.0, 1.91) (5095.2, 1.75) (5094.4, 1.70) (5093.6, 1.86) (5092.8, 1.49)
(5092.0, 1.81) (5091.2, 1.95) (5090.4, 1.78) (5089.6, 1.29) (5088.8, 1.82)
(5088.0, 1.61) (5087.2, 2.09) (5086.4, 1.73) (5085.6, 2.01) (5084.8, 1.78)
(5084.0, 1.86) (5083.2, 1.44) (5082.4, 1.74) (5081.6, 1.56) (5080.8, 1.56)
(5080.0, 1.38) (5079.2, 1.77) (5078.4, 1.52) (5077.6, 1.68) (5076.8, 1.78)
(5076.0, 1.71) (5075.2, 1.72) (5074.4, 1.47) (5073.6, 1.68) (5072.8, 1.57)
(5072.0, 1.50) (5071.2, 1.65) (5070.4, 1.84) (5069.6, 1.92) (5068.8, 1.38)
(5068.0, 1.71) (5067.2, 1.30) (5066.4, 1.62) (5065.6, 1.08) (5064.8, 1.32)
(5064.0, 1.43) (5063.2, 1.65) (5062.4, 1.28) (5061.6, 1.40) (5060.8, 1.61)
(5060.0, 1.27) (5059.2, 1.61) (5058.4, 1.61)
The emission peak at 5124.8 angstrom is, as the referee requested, C III] 1909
